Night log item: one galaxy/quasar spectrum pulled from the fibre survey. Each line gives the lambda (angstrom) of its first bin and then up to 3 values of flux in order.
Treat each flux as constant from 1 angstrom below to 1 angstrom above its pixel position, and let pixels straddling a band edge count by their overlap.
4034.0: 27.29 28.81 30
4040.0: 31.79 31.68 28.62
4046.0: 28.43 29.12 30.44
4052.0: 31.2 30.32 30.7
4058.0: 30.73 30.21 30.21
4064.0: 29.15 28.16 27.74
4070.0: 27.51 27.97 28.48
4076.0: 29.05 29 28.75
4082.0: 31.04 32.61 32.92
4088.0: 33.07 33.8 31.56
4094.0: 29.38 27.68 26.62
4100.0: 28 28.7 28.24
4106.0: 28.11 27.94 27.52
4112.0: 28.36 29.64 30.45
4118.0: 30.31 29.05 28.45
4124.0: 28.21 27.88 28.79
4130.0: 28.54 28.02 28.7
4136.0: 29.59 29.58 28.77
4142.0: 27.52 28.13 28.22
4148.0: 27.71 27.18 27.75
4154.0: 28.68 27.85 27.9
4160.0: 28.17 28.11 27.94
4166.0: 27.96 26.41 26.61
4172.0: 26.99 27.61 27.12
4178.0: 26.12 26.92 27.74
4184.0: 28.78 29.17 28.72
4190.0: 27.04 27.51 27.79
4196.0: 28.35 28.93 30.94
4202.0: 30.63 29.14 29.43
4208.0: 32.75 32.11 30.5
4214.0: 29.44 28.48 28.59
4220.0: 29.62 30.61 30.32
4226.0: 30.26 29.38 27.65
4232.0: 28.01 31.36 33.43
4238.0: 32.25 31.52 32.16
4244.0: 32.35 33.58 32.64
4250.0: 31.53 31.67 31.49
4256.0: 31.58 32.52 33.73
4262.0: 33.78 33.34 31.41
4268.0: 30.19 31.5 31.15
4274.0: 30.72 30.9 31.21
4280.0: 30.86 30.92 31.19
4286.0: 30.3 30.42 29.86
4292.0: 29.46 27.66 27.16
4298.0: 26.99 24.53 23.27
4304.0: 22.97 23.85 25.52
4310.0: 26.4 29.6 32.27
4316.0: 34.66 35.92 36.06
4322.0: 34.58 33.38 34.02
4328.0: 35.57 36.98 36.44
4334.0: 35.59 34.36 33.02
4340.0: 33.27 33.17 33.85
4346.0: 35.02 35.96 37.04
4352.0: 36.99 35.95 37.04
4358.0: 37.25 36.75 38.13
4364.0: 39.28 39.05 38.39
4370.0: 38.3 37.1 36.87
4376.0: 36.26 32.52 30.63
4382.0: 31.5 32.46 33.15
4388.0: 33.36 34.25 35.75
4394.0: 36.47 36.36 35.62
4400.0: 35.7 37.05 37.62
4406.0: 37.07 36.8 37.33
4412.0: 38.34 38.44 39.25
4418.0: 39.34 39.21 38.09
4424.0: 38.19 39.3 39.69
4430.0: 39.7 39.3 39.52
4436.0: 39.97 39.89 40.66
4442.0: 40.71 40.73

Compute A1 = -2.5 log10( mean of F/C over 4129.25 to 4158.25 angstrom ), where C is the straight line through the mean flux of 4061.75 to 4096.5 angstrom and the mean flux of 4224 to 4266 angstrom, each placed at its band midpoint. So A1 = 0.085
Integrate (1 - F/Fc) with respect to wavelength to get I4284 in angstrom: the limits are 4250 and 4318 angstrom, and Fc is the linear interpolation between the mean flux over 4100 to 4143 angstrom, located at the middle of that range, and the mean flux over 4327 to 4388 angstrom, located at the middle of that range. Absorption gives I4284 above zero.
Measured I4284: 7.1 angstrom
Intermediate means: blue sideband 28.7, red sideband 35.6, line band 29.9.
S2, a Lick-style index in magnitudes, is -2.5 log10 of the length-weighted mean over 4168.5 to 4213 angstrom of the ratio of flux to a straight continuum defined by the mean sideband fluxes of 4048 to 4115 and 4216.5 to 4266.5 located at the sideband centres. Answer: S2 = 0.078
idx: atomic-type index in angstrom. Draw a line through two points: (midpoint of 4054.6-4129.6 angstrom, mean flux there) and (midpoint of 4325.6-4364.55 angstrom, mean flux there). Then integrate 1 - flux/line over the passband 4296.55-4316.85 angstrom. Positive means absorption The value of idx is 4.6 angstrom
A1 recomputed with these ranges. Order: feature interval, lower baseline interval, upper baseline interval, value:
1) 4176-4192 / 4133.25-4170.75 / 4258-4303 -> 0.032 mag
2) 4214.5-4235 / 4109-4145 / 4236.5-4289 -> 0.053 mag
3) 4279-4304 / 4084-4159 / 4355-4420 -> 0.188 mag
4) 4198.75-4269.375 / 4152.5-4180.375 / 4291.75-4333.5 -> -0.081 mag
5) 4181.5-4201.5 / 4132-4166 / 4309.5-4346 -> 0.038 mag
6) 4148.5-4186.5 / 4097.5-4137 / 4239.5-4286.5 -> 0.078 mag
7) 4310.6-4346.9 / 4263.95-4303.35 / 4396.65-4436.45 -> -0.058 mag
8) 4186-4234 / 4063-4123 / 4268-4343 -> 0.028 mag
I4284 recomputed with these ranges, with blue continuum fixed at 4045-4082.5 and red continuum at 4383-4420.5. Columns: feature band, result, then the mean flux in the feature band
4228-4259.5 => 1.5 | 31.5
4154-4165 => 1.2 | 28.1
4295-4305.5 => 2.9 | 24.9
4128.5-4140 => 0.7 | 28.9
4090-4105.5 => 0.6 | 28.9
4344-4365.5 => -0.8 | 36.8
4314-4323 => -0.1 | 35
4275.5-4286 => 0.9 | 31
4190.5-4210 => 1.6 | 29.6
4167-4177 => 1.5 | 26.9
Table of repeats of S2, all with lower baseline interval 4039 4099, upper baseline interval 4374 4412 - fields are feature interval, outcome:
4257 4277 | 0.04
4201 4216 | 0.06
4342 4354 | -0.04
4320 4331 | -0.03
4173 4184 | 0.16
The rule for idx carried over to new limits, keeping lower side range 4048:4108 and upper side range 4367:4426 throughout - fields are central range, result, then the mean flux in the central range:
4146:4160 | 1.5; 27.9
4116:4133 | 1.0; 28.8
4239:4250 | 0.3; 32.4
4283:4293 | 1.1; 30.2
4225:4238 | 1.1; 30.2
